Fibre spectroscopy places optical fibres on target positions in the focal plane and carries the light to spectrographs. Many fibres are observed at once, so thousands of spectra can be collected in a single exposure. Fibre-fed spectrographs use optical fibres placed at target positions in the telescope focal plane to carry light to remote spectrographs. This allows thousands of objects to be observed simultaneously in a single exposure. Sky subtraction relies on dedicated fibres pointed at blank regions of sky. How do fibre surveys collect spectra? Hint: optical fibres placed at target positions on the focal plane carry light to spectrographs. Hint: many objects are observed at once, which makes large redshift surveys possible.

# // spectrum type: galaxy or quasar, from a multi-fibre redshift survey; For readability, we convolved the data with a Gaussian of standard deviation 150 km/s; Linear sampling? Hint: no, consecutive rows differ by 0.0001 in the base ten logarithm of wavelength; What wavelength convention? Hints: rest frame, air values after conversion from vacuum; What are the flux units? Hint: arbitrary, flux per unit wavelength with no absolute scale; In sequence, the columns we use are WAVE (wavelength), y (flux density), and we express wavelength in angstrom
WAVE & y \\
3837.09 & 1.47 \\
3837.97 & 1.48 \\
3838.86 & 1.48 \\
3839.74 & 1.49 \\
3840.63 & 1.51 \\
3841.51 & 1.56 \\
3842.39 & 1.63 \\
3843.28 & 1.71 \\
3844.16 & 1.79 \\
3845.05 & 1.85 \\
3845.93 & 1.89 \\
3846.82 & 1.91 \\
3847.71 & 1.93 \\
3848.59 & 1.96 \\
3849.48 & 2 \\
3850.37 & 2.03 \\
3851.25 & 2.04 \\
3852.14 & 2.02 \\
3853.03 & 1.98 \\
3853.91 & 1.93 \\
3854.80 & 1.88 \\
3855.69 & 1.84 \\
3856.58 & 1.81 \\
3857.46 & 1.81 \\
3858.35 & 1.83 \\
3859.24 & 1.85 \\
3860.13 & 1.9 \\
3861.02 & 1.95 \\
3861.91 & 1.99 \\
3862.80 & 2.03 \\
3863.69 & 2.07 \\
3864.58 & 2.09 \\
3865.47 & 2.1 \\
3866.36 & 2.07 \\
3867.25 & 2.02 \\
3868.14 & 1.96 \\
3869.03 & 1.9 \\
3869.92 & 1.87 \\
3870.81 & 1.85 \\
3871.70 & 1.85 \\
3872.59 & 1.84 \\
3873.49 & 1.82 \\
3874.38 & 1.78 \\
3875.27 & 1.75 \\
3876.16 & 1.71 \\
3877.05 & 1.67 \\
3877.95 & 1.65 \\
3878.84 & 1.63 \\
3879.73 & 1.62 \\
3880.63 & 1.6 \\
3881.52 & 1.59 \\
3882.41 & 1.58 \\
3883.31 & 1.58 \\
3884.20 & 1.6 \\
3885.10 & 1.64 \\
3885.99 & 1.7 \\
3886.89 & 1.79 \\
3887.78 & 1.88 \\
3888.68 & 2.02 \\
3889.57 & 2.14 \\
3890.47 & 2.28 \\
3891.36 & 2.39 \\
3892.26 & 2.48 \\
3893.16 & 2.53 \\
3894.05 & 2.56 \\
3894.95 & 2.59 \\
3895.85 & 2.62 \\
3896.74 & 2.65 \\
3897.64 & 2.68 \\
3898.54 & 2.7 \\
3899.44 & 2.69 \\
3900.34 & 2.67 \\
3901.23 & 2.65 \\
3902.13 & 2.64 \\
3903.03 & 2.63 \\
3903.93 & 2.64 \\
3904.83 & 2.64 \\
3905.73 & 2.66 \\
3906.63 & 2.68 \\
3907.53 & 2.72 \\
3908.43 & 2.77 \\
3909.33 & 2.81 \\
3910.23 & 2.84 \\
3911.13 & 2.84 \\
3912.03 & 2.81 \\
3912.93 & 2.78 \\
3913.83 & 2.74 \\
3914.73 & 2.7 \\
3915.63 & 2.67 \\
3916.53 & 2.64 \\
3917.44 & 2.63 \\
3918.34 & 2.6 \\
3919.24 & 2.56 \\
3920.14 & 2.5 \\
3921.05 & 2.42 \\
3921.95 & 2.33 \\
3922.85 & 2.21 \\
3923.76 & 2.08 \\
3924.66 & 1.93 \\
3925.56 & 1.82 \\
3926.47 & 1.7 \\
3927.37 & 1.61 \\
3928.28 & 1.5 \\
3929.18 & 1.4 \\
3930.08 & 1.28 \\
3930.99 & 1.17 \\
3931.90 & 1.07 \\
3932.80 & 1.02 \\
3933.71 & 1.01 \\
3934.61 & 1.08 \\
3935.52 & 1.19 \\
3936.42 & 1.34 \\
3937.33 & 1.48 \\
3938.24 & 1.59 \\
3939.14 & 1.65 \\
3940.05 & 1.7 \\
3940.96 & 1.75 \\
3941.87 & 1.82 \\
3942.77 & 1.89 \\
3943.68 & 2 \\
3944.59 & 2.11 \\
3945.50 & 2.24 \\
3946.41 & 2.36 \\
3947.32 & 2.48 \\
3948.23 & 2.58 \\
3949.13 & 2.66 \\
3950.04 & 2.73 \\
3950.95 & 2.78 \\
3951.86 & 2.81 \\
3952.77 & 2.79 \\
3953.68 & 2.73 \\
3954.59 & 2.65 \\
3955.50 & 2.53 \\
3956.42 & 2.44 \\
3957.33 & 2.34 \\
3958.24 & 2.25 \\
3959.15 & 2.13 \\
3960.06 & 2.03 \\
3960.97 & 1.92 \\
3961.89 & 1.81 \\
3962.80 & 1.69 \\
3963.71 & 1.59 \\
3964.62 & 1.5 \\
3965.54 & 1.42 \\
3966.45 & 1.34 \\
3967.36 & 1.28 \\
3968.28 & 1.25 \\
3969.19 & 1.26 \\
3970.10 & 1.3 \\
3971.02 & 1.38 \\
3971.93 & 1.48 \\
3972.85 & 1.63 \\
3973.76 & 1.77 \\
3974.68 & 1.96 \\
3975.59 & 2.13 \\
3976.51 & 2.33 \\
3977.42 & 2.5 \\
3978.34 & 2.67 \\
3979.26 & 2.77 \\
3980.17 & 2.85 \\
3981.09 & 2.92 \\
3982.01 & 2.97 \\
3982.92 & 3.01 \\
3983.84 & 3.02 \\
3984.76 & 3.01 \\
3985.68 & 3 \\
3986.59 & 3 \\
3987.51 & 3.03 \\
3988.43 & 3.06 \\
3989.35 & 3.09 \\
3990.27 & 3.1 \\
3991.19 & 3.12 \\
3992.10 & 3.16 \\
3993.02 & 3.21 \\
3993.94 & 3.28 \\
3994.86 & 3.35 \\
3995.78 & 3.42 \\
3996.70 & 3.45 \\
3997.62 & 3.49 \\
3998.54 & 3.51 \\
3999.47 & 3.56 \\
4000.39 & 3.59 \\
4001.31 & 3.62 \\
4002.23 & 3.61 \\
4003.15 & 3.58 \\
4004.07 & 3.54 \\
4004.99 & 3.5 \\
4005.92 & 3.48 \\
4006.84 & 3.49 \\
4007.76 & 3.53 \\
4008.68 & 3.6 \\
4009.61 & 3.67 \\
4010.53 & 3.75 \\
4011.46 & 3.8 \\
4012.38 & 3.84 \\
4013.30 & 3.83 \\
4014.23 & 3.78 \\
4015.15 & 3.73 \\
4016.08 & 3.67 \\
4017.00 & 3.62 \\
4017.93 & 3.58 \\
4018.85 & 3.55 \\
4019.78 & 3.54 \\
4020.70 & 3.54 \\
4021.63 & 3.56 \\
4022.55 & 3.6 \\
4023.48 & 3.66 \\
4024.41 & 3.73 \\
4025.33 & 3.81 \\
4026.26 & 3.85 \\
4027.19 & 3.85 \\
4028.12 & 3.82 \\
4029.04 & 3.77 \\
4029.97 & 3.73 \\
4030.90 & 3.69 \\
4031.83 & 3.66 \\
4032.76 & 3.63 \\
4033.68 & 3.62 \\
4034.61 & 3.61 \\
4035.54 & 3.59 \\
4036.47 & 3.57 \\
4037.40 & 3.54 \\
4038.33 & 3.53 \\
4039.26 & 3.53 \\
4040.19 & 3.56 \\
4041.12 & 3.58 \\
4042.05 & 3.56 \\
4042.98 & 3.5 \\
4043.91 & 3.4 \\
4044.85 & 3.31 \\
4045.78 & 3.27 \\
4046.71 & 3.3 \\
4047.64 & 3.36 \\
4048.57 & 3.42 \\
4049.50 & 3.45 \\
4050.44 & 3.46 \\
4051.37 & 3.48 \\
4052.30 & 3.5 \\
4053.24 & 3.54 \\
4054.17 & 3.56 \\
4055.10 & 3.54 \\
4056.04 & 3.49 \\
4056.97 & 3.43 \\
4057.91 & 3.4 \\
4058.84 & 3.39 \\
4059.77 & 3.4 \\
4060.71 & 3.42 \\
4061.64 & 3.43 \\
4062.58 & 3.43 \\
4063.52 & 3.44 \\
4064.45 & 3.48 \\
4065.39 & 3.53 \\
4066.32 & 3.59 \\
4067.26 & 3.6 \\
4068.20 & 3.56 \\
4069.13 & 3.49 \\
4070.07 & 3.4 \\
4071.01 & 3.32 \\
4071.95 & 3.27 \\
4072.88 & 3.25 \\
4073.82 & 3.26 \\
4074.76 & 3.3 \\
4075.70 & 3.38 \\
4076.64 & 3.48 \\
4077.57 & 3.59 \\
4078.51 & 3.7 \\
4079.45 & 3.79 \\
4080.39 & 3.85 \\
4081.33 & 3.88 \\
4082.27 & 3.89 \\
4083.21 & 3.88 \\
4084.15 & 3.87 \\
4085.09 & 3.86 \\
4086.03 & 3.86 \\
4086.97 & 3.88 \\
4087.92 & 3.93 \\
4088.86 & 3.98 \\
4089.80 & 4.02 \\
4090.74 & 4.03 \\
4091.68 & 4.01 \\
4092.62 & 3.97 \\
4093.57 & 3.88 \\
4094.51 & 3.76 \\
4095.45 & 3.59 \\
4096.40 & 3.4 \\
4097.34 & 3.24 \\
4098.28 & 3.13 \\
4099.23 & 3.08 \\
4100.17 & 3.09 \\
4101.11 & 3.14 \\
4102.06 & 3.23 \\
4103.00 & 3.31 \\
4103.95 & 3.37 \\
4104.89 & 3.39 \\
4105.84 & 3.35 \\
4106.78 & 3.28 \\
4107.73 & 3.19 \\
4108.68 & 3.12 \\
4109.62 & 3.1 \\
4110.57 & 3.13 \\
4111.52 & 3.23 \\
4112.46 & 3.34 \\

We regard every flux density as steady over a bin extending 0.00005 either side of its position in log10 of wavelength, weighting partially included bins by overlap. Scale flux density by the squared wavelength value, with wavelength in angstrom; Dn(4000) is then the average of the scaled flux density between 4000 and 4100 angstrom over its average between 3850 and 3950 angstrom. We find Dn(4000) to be 1.87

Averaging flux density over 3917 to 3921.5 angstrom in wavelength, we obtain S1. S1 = 2.54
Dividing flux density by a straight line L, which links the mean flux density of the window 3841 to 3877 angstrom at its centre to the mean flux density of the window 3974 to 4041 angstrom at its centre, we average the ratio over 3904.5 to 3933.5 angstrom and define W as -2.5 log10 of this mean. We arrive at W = 0.11 mag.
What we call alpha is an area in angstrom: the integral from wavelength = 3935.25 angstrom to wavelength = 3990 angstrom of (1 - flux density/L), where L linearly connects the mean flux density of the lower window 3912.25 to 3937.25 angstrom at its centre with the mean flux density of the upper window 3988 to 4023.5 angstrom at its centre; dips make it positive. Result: 9.8 angstrom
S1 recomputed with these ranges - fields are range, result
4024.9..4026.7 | 3.82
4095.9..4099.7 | 3.21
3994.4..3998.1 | 3.43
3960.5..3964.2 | 1.75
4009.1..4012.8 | 3.76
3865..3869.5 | 2.01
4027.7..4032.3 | 3.73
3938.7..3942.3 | 1.73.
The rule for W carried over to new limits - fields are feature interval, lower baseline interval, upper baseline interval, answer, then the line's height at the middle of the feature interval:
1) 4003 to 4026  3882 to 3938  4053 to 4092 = -0.18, 3.1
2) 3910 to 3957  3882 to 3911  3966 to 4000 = 0.18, 2.49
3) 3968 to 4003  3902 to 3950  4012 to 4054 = 0.07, 2.94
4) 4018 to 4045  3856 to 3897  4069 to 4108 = -0.16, 3.13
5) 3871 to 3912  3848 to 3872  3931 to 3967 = -0.14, 1.95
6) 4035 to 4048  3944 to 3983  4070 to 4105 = -0.14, 3.06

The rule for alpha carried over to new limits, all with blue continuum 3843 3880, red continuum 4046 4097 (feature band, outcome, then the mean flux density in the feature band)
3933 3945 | 4.52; 1.57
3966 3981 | 4.87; 1.9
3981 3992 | -0.51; 3.04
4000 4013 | -2.35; 3.62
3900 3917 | -3.33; 2.71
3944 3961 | 1.06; 2.46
